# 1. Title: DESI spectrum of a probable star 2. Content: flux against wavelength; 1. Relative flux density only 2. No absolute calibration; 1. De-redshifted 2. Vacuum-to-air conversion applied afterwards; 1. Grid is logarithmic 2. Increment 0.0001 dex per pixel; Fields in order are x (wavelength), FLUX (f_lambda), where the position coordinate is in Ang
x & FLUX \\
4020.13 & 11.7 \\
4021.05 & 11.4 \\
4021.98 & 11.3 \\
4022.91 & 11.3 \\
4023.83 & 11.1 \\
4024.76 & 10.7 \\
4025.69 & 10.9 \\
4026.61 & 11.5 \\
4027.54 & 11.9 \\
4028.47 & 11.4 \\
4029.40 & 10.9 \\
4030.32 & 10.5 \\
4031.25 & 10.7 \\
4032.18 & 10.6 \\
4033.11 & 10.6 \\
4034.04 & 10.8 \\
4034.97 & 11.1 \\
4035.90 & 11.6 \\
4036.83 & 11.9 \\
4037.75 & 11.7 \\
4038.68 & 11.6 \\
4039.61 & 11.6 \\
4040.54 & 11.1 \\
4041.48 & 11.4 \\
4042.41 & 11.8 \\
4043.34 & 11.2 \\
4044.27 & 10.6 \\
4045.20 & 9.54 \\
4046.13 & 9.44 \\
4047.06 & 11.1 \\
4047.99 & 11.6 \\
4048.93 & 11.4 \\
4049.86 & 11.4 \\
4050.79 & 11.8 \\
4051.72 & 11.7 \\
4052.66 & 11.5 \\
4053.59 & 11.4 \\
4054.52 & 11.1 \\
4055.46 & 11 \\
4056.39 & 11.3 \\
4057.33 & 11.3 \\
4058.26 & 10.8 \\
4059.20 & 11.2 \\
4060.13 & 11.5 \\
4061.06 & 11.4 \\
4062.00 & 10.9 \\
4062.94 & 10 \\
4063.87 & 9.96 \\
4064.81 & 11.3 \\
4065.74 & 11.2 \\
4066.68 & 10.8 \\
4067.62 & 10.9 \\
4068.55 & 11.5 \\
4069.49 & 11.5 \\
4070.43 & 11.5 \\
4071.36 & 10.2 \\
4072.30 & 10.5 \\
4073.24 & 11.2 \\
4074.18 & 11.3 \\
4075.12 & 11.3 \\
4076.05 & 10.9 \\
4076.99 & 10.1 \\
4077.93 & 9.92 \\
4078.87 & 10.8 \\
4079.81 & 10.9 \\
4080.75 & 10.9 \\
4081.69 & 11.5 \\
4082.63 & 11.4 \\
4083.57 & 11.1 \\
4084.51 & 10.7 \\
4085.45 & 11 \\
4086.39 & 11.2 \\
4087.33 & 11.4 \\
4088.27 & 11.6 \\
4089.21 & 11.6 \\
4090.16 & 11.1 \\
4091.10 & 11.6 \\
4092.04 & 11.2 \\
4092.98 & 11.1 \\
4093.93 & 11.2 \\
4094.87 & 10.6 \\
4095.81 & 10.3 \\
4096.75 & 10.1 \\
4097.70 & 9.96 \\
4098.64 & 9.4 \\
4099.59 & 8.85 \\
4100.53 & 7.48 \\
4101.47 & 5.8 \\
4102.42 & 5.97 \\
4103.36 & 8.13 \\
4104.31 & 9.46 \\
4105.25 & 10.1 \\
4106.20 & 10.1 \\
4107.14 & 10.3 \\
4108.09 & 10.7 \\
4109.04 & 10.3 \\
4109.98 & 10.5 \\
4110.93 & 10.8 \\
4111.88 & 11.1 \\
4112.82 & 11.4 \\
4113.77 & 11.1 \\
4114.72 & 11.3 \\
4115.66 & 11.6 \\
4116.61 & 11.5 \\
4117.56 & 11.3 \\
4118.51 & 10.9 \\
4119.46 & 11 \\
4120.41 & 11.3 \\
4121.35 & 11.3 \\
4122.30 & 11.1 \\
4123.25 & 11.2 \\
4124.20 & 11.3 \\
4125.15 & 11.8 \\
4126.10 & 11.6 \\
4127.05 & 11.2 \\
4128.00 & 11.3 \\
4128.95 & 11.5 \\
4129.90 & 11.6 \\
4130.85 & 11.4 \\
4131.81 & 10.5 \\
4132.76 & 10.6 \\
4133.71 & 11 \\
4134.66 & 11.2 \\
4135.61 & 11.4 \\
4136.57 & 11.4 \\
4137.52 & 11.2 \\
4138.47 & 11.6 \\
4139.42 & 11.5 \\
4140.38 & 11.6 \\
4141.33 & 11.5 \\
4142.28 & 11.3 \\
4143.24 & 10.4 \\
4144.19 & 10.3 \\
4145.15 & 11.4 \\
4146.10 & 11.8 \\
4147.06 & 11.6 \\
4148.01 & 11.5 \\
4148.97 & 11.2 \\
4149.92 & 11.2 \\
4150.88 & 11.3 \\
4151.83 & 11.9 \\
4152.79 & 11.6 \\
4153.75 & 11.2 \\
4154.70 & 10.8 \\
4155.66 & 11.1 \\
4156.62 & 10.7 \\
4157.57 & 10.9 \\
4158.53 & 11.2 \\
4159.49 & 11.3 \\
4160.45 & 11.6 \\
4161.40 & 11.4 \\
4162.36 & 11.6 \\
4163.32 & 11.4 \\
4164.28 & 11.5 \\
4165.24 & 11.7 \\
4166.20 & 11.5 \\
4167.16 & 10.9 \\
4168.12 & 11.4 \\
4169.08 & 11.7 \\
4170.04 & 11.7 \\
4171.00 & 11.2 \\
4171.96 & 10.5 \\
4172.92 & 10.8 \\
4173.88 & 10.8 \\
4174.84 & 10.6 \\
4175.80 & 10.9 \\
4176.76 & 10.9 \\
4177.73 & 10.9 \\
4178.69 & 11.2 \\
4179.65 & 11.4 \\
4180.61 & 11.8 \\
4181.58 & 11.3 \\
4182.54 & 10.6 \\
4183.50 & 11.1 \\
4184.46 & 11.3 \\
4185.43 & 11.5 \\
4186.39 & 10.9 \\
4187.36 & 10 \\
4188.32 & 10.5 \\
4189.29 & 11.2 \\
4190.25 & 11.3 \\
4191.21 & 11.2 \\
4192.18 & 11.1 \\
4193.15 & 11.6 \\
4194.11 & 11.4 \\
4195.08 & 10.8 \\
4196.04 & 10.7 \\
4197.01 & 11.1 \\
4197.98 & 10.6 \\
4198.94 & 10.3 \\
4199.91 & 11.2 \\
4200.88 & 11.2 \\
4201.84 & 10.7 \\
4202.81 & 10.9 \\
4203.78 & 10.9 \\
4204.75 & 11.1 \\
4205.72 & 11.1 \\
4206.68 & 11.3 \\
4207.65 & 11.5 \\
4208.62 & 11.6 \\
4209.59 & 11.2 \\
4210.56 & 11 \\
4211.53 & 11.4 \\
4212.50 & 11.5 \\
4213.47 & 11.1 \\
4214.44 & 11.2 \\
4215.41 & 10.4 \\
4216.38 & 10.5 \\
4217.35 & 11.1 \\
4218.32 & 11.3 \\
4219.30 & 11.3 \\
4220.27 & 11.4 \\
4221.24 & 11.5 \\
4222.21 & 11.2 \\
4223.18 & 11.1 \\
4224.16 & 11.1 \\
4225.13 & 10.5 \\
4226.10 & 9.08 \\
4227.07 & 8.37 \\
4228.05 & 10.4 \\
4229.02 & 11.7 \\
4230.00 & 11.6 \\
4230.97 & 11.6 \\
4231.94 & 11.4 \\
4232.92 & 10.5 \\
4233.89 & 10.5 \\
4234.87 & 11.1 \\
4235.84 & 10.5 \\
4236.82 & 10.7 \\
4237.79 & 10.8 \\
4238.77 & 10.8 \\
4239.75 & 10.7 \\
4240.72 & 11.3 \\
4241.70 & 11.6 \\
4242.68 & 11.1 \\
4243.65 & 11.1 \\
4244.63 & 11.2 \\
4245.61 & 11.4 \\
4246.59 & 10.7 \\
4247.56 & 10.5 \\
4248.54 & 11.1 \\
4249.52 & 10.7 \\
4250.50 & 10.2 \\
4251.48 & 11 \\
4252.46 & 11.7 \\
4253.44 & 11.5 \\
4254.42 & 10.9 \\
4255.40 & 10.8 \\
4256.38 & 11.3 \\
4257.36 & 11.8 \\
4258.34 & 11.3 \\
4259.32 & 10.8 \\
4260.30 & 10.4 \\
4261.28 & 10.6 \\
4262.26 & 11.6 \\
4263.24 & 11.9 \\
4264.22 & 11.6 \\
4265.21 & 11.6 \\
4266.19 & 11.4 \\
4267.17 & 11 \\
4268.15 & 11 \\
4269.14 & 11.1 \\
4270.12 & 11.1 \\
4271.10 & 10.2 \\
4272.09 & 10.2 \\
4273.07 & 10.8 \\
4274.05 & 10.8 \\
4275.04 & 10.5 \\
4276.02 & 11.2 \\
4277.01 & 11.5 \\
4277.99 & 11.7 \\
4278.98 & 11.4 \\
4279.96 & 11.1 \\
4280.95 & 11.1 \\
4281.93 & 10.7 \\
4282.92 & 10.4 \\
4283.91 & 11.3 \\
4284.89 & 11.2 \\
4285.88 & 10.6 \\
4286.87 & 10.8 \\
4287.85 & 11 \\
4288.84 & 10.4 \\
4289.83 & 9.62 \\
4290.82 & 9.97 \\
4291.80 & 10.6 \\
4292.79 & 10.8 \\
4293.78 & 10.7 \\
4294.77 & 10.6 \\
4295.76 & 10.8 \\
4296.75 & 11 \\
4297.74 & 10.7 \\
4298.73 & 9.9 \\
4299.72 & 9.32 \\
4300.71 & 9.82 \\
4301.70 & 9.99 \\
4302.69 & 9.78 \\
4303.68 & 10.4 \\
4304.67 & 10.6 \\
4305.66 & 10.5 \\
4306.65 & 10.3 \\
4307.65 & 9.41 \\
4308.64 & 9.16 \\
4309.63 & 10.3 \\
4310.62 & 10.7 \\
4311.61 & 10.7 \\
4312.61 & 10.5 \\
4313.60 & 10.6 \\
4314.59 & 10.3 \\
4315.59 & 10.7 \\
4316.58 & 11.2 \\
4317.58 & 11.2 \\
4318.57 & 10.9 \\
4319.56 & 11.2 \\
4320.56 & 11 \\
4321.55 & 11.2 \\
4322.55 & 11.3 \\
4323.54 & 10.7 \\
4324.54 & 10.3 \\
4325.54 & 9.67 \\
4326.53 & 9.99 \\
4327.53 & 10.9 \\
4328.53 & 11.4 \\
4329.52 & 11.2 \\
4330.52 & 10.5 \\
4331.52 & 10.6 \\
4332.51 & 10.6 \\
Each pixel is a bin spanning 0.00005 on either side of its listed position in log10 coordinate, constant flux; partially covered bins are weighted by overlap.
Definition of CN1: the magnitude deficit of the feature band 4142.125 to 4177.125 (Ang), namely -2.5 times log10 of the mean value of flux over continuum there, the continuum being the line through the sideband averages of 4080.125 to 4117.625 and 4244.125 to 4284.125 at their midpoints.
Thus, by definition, -0.06 mag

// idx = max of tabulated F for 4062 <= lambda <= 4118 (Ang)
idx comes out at 11.6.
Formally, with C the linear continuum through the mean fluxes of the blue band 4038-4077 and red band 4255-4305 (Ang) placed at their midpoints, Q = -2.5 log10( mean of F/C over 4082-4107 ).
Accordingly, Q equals 0.10 mag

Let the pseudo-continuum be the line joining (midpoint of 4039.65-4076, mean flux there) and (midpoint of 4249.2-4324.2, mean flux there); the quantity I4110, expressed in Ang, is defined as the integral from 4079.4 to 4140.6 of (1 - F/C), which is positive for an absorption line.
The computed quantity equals 1.5 Ang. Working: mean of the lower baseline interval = 11.1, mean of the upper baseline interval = 10.8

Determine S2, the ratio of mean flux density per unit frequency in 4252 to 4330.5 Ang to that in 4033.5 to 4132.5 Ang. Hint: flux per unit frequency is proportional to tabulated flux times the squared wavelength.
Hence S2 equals 1.1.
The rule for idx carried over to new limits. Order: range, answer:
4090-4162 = 11.9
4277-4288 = 11.7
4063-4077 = 11.5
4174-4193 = 11.8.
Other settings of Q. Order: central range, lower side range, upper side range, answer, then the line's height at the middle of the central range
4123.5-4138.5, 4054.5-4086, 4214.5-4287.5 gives -0.03 mag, 11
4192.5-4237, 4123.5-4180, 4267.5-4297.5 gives 0.01 mag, 11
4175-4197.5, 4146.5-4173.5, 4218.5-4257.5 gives 0.01 mag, 11.2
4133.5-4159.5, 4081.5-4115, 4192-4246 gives -0.07 mag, 10.6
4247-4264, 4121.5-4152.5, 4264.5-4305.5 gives -0.03 mag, 10.8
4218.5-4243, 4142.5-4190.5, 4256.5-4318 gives 0.01 mag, 10.9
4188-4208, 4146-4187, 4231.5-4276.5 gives 0.01 mag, 11.1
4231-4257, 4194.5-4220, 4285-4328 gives -0.01 mag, 10.8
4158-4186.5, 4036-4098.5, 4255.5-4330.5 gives -0.03 mag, 10.9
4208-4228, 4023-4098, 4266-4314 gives -0.01 mag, 10.7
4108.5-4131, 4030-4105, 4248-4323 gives -0.05 mag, 10.8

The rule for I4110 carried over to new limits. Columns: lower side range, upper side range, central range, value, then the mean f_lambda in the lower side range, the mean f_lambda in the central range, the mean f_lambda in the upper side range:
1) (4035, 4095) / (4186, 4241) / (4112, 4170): -1.4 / 11.1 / 11.3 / 10.9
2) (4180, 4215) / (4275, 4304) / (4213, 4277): -0.7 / 11.1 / 11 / 10.6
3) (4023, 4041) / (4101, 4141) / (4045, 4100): 0.3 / 11.2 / 10.9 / 10.8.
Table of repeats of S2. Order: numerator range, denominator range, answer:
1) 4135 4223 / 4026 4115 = 1.09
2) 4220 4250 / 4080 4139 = 1.08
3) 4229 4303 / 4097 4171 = 1.06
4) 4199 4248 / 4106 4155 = 1.03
